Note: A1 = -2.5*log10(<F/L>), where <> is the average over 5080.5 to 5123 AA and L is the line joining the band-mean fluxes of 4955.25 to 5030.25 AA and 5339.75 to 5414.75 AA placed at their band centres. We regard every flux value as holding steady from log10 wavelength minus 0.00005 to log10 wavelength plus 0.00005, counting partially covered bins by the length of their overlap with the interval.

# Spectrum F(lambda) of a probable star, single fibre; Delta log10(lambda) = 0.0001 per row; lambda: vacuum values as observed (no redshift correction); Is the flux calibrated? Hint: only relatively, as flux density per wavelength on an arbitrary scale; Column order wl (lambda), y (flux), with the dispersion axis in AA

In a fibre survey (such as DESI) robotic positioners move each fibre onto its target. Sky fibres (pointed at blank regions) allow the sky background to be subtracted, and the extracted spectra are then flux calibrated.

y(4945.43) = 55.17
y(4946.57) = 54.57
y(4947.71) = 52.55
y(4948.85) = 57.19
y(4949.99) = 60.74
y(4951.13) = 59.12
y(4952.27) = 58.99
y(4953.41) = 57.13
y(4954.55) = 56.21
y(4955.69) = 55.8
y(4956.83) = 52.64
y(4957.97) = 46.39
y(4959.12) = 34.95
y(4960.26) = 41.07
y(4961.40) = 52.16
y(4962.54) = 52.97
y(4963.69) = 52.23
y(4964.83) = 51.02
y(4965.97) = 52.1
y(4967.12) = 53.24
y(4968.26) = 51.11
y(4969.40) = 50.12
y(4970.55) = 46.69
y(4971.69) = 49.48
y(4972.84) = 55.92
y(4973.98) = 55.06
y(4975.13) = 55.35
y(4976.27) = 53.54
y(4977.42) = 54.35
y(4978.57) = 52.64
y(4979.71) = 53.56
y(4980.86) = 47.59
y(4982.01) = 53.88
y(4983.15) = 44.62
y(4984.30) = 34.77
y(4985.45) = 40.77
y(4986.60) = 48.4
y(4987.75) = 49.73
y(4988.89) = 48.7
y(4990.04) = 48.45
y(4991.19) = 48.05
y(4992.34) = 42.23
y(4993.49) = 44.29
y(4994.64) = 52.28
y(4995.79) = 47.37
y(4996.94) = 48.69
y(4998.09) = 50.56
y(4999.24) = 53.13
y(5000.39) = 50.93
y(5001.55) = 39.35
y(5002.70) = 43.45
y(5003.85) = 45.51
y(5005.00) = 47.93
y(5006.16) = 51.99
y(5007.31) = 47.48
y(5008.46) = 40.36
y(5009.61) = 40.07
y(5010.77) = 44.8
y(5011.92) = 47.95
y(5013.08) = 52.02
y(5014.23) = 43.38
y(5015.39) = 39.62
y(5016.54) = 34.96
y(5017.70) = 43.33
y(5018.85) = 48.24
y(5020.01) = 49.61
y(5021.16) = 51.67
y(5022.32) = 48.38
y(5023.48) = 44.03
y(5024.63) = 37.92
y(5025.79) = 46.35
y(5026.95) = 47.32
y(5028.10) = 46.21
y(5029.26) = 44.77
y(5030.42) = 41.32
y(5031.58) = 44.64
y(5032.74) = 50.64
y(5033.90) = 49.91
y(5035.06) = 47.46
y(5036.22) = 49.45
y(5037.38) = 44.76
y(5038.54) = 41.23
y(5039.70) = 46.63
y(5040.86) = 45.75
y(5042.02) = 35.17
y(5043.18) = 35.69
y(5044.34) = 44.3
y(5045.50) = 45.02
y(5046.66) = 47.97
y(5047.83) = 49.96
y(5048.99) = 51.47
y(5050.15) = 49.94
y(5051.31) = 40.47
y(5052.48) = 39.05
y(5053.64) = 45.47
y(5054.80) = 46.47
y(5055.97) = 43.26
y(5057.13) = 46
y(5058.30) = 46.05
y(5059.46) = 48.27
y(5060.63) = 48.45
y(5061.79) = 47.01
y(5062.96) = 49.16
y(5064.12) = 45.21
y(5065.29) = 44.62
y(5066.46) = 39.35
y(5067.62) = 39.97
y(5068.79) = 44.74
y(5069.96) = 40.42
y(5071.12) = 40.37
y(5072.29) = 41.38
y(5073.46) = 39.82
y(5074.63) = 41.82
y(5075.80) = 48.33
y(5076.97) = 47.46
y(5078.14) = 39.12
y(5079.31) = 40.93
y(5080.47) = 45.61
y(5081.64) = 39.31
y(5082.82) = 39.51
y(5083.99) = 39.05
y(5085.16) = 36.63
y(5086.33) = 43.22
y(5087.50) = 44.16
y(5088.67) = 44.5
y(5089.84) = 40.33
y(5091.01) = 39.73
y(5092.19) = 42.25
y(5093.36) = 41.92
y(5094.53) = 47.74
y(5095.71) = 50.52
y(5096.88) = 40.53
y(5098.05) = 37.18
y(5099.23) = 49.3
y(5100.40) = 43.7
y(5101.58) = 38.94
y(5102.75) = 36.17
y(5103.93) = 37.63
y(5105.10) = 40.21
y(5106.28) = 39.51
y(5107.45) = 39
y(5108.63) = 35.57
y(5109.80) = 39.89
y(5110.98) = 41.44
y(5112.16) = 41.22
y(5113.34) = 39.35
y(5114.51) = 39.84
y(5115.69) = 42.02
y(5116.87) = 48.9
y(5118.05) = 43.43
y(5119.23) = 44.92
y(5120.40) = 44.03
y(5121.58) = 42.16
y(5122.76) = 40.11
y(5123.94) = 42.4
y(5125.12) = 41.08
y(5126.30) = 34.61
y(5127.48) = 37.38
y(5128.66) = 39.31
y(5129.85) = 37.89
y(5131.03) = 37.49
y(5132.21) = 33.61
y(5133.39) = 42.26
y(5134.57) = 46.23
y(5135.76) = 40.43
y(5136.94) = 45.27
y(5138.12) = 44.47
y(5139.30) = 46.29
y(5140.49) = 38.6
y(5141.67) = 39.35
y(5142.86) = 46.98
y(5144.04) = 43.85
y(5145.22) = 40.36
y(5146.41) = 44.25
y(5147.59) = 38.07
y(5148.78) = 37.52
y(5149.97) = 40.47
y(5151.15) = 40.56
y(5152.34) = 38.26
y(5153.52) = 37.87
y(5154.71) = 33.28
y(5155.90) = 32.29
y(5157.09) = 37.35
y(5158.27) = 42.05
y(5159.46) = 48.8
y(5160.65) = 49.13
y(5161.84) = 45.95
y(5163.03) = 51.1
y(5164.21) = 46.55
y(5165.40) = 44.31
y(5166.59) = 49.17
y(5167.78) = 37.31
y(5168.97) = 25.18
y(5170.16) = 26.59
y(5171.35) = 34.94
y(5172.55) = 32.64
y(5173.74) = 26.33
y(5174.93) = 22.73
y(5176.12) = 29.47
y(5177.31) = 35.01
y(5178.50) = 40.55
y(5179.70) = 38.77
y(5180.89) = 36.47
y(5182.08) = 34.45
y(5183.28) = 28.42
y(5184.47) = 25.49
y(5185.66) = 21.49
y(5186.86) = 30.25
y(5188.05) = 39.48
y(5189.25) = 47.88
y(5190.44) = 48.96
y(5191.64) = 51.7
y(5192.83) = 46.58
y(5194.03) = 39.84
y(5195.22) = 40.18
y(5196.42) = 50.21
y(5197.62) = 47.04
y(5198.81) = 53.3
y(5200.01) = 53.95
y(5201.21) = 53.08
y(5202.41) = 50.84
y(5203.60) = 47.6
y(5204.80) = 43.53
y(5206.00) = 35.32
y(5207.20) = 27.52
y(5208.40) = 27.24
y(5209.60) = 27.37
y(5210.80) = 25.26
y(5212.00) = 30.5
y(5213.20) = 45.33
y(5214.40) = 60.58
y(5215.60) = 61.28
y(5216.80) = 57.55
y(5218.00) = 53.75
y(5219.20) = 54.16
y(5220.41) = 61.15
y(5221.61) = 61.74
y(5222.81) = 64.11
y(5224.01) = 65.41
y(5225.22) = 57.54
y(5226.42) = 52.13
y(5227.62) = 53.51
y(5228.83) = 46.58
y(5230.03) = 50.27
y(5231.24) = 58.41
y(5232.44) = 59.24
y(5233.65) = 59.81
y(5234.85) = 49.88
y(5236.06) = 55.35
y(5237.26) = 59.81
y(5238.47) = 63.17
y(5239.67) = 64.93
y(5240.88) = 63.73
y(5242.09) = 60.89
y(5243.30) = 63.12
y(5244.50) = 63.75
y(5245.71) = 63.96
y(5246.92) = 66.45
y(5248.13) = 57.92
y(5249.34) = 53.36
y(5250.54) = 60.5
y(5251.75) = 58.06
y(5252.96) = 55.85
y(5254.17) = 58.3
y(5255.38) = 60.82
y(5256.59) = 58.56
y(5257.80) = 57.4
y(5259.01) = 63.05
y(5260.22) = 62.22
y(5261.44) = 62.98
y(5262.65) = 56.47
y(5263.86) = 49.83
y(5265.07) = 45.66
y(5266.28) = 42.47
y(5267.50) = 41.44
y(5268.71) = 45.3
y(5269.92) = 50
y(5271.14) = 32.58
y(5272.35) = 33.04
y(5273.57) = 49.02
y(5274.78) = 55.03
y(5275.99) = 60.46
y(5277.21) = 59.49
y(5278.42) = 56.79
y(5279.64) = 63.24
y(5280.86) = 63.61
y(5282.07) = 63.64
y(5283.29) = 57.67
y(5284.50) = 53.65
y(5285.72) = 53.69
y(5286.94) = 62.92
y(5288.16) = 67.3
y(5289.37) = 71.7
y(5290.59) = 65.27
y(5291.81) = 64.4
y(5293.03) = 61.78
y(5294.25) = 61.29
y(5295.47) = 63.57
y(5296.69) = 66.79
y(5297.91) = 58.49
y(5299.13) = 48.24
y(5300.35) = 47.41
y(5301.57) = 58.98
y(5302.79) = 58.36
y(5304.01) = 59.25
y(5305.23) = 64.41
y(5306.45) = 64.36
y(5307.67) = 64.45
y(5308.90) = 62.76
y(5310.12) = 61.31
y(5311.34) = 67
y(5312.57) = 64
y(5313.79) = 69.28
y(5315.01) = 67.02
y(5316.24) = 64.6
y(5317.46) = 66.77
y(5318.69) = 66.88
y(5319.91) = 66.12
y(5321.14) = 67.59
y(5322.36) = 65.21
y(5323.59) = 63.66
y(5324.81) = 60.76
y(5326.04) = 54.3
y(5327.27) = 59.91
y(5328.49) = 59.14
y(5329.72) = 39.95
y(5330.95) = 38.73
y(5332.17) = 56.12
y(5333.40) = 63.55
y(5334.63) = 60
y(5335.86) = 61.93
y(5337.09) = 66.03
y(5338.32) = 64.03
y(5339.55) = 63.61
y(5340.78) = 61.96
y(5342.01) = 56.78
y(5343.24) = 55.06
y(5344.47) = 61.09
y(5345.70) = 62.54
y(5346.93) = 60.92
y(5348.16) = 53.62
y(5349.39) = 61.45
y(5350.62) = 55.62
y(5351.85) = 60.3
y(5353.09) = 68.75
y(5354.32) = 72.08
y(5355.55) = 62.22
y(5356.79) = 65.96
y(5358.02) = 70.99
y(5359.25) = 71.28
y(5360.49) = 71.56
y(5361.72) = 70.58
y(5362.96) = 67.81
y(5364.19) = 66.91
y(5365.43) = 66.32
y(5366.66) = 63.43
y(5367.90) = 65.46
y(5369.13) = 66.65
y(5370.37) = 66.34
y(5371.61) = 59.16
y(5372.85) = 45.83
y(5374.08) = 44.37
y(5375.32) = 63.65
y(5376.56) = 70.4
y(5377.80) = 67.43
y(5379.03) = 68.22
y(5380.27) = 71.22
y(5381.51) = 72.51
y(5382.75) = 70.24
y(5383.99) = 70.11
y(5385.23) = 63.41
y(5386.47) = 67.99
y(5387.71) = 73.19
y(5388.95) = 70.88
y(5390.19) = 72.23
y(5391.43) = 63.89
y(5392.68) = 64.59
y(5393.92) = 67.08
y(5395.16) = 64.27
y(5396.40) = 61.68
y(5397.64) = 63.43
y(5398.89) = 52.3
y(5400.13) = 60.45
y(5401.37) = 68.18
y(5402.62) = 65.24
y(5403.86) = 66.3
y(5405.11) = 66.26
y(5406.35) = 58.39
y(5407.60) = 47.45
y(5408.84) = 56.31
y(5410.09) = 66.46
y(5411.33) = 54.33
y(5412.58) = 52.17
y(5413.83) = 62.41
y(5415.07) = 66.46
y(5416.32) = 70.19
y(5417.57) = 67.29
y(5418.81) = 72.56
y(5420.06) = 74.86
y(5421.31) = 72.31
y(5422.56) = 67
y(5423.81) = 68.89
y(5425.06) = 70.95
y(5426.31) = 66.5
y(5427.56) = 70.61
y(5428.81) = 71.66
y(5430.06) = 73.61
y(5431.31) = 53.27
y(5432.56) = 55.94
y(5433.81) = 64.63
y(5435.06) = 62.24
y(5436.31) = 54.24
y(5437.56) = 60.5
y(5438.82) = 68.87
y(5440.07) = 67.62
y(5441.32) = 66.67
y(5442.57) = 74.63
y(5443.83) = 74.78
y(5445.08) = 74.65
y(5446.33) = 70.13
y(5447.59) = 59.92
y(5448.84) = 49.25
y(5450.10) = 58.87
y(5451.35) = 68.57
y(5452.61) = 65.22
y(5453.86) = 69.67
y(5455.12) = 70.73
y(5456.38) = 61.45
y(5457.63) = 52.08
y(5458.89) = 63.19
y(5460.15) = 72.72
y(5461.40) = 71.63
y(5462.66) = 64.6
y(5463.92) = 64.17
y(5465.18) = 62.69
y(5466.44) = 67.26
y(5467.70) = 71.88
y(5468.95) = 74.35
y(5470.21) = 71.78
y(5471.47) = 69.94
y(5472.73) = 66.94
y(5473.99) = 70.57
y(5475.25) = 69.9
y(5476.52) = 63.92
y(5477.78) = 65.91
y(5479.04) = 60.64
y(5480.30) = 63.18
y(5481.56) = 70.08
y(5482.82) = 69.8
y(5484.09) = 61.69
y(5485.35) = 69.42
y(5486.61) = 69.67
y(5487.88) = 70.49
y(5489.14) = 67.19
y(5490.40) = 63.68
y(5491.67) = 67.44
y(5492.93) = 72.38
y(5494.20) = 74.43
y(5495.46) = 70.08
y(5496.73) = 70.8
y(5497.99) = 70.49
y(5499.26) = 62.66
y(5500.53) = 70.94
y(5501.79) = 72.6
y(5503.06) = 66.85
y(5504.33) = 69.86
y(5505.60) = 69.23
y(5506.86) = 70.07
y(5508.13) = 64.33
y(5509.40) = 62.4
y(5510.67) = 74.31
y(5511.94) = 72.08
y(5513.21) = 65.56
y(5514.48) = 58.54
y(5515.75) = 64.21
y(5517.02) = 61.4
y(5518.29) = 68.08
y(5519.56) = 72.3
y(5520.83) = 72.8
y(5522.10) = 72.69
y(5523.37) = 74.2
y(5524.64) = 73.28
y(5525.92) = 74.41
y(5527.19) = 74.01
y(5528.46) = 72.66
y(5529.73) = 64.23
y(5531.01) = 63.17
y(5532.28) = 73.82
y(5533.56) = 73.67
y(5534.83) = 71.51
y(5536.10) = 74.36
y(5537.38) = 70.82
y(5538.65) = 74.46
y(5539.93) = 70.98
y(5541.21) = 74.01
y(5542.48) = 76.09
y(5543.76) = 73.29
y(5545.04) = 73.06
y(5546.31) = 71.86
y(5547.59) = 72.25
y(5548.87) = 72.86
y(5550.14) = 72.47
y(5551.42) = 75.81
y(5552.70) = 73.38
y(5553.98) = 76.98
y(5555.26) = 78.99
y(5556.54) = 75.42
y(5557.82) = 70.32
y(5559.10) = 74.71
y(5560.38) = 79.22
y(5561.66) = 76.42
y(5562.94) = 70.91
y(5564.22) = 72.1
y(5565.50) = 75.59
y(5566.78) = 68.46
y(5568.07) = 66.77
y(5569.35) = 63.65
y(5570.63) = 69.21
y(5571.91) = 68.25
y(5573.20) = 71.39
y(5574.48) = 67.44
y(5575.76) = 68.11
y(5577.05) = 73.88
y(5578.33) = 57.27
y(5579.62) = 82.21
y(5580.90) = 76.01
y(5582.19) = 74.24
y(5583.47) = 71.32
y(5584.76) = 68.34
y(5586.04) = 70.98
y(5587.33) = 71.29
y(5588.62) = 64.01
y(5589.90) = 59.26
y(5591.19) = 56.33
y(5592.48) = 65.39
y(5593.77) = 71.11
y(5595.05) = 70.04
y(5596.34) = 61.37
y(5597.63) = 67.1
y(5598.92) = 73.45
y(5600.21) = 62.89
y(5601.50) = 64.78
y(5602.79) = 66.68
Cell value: 0.25 mag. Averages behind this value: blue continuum 47.7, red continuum 63.6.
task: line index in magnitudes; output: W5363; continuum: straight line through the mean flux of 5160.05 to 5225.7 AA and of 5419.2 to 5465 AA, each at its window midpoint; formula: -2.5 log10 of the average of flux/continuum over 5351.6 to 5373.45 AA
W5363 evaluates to -0.13 mag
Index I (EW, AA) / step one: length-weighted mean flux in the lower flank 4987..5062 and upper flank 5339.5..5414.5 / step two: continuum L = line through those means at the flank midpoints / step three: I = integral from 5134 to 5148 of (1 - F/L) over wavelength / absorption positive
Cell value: 2.4 AA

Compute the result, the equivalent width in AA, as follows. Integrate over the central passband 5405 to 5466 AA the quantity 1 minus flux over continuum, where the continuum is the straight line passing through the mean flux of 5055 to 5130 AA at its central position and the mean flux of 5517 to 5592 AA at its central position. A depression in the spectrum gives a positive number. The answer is -1.0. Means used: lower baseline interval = 42.1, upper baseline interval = 71.4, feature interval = 64.9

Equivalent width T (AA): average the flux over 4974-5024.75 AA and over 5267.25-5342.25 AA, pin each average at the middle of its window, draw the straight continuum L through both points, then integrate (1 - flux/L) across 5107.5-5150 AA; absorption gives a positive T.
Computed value 9.05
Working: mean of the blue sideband 47.1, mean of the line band 41.1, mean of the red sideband 59.2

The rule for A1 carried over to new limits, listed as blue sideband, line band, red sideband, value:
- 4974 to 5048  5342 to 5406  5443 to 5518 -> -0.04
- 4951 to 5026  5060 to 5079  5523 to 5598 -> 0.18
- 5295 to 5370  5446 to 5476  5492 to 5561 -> 0.03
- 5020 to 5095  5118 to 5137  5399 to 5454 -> 0.19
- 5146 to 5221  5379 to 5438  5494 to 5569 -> -0.08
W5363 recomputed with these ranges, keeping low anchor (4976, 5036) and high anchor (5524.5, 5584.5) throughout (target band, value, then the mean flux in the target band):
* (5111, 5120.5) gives 0.21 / 42.8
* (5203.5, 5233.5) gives 0.15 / 49.3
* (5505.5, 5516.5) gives 0.06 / 66.6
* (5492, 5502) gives -0.01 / 70.4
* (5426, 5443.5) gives 0.02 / 65.2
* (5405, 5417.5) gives 0.09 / 60.1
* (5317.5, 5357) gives 0.03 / 60.5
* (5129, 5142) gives 0.27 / 41.1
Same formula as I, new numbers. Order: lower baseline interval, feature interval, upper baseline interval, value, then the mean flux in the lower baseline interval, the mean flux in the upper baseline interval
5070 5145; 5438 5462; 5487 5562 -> -0.2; 41.5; 71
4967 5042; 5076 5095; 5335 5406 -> 3.3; 47.2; 64.5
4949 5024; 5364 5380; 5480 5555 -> 0.4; 48.9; 70.2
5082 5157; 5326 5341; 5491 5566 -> -0.2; 40.8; 71.3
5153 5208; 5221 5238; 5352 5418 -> -4.2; 39.5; 64.7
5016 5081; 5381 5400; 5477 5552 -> -1.0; 44.7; 69.8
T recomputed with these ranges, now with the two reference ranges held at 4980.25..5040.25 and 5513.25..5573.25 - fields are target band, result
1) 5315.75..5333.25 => 0.51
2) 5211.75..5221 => 0.35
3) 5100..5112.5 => 2.81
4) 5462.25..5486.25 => 0.34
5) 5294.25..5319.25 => -0.77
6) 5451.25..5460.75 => 0.31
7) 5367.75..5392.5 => -0.71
